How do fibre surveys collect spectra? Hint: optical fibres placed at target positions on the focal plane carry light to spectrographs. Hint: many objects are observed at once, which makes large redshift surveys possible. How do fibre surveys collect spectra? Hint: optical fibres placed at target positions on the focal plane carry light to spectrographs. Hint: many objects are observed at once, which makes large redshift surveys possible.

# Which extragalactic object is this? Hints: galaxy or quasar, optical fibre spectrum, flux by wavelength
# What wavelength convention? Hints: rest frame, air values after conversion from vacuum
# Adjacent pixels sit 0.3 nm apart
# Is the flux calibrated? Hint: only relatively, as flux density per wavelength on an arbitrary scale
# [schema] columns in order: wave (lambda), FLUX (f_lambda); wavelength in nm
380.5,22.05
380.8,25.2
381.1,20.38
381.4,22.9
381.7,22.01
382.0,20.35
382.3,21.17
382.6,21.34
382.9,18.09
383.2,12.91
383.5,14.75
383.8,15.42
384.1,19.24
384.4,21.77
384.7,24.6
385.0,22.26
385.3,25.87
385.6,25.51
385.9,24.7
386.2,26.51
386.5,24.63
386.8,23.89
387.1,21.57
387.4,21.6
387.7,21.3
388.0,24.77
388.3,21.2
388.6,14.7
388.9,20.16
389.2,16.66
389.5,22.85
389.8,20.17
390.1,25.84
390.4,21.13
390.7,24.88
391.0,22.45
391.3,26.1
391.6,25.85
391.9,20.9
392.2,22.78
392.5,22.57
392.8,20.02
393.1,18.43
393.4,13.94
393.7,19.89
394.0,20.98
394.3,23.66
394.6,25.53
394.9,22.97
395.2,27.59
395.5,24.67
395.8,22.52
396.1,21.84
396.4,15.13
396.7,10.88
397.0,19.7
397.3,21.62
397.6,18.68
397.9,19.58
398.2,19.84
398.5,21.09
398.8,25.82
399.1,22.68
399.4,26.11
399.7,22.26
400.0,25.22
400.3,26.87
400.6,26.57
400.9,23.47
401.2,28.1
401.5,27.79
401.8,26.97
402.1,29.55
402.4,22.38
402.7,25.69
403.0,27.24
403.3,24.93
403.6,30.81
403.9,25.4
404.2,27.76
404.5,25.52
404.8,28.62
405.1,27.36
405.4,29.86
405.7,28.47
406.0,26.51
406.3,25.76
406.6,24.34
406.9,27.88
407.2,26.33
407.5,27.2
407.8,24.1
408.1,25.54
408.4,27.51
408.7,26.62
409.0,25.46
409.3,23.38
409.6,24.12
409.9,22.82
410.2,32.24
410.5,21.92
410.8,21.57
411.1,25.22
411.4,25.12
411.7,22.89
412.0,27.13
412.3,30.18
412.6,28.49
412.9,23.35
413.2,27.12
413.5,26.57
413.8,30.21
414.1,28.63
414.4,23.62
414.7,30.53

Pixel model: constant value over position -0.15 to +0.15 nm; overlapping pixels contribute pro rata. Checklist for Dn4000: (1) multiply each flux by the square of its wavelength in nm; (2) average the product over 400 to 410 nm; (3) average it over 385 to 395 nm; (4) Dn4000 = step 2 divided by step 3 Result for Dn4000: 1.3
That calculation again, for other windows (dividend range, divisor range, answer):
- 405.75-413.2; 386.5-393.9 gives 1.32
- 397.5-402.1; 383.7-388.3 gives 1.14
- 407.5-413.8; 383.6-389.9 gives 1.33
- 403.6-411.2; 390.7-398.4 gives 1.32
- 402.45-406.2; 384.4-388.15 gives 1.25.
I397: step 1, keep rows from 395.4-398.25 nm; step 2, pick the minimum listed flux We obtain 10.88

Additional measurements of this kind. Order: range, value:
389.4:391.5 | 20.17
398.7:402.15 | 22.26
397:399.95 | 18.68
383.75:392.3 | 14.7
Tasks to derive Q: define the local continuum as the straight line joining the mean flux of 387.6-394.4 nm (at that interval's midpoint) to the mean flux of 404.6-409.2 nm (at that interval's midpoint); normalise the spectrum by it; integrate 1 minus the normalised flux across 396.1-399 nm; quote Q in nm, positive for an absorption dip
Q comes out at 0.521 nm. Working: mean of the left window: 21.3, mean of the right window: 26.7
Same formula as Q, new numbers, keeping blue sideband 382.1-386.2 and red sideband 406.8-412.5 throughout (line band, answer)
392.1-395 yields 0.20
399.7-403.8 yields -0.38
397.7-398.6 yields 0.13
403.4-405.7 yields -0.30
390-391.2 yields -0.08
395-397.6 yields 0.30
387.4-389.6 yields 0.14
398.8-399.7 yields -0.02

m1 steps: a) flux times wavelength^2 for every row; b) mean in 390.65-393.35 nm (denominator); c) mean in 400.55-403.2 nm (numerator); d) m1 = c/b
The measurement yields 1.2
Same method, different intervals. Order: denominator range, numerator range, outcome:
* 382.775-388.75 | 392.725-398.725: 1.01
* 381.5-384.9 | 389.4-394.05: 1.18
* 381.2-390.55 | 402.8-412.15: 1.37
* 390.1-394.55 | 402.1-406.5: 1.31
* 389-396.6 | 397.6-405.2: 1.21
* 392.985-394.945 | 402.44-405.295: 1.37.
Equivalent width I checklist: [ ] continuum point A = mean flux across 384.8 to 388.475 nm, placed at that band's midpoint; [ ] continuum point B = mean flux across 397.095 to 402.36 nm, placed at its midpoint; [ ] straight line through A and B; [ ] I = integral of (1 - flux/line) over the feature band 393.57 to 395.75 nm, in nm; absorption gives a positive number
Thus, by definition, 0.03 nm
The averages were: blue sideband 23.6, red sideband 24.2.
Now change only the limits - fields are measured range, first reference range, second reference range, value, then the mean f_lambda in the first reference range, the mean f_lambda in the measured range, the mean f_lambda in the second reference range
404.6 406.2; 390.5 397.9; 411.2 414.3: -0.21 nm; 21.4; 28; 26.9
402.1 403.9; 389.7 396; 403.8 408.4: -0.05 nm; 22.5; 26.4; 26.8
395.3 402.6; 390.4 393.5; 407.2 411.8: 0.09 nm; 21.9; 22.9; 25.1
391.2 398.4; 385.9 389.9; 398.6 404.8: 0.84 nm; 21.7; 21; 26.1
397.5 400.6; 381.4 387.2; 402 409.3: 0.24 nm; 21.4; 23.1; 26.6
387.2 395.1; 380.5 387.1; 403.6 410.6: 0.51 nm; 21.6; 21.6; 26.4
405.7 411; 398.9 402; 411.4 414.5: 0.16 nm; 25.7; 25.6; 26.8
